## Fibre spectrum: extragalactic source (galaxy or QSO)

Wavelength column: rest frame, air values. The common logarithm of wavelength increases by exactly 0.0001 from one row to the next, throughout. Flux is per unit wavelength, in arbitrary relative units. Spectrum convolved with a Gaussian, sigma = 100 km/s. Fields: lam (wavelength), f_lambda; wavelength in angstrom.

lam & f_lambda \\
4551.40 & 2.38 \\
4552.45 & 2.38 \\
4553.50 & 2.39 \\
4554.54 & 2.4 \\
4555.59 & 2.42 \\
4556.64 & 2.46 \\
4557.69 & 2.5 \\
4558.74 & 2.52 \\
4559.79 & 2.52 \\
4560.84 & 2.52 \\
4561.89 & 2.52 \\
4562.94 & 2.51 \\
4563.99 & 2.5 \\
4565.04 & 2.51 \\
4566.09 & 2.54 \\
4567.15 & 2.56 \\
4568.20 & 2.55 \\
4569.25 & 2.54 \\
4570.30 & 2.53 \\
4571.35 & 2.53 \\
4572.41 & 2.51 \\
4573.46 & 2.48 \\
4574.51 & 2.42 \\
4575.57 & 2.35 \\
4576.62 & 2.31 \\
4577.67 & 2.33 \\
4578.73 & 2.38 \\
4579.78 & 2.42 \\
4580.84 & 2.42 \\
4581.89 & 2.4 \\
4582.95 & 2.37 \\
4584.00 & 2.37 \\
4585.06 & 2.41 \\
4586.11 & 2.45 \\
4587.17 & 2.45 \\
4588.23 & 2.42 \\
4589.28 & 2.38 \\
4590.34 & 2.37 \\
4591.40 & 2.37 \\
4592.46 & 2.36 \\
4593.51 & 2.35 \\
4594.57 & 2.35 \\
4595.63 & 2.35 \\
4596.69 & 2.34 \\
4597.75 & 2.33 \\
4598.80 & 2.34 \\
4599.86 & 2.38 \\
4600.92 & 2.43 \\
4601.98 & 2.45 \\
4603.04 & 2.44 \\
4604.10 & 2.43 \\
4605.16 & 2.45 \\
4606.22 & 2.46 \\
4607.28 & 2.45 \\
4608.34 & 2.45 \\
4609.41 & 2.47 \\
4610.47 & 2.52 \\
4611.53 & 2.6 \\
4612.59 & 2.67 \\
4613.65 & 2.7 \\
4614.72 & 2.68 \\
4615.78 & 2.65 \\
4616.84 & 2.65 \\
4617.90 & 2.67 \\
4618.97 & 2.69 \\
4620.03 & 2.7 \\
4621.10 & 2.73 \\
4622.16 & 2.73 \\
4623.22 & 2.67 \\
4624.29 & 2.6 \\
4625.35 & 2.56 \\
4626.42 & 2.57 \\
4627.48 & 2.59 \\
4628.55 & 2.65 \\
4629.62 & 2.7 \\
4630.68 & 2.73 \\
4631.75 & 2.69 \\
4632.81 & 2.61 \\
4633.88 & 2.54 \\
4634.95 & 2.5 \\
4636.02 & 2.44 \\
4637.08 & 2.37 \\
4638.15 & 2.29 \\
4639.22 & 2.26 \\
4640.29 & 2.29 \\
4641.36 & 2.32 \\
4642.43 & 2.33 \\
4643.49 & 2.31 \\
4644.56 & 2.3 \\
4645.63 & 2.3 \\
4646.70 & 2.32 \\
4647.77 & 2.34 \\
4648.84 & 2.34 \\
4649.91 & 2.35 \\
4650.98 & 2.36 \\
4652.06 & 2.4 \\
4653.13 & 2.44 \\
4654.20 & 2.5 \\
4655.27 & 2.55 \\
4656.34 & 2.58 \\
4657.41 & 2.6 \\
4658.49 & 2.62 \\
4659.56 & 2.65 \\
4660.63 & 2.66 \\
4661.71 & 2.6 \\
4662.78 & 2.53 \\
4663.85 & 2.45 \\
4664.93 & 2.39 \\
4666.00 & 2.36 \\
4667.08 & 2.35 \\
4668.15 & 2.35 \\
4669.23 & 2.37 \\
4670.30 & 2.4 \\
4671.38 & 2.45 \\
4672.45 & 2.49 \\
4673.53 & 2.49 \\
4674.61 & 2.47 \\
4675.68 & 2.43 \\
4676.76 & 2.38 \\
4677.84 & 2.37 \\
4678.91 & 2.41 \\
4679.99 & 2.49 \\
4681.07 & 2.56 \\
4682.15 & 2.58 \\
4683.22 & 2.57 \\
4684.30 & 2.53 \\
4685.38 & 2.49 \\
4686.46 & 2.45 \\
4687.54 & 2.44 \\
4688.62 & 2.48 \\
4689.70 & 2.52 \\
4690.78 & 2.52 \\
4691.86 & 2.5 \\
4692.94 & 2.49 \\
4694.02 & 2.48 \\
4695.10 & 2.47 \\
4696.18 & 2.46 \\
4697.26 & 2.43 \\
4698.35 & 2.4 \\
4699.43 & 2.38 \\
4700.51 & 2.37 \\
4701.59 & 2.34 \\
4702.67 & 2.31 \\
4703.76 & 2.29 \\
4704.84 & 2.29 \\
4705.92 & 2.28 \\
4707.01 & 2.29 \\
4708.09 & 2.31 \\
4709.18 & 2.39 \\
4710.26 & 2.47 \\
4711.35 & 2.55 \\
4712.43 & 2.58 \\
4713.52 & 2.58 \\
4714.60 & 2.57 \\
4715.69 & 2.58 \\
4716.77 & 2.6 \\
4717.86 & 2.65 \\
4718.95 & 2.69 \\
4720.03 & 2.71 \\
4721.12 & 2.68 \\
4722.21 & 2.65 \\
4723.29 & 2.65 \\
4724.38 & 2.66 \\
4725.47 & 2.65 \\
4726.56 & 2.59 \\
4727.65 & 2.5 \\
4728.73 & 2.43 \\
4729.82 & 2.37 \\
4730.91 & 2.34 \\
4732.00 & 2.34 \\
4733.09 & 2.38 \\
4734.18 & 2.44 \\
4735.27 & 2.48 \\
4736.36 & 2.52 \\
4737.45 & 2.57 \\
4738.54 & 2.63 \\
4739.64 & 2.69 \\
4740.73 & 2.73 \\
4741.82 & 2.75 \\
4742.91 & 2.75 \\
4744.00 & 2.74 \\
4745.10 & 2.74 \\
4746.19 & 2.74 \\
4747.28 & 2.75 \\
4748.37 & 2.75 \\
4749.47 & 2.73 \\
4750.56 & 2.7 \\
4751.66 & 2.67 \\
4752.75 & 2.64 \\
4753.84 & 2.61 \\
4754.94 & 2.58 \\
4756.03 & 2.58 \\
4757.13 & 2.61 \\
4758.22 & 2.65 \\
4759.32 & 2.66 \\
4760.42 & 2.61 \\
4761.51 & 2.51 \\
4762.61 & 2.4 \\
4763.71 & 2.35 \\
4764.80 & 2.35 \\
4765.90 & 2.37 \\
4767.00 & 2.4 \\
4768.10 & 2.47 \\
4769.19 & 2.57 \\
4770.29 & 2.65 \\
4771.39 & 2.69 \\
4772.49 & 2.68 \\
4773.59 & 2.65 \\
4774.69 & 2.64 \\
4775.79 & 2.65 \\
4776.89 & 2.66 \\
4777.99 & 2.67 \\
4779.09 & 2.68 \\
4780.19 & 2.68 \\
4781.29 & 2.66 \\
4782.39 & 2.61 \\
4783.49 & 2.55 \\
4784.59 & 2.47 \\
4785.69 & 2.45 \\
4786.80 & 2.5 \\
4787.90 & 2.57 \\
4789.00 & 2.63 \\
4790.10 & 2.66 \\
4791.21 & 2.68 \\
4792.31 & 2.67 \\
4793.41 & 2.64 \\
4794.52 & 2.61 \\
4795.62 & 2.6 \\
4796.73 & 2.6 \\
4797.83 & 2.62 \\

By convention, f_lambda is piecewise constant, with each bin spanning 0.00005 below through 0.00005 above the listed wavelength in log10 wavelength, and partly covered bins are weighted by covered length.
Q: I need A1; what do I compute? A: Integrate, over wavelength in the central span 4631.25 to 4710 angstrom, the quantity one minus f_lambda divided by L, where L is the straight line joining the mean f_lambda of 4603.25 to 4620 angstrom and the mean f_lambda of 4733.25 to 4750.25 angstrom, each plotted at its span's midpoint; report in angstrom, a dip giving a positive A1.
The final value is 5.4 angstrom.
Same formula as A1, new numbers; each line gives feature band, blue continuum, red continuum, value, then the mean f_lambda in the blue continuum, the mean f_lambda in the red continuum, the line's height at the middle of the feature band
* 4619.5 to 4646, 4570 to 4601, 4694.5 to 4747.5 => -0.8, 2.4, 2.52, 2.44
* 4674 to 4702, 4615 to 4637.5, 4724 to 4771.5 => 1.5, 2.62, 2.57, 2.6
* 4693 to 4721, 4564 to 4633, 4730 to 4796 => 1.1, 2.5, 2.59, 2.56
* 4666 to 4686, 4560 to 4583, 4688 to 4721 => 0.1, 2.47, 2.47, 2.47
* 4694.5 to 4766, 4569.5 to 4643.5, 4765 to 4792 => 0.6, 2.48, 2.59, 2.56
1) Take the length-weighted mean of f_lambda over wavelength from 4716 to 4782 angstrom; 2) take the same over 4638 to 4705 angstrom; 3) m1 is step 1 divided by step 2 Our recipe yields 1.07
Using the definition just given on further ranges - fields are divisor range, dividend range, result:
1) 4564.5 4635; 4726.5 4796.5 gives 1.03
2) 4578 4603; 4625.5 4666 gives 1.04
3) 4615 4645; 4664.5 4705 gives 0.96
